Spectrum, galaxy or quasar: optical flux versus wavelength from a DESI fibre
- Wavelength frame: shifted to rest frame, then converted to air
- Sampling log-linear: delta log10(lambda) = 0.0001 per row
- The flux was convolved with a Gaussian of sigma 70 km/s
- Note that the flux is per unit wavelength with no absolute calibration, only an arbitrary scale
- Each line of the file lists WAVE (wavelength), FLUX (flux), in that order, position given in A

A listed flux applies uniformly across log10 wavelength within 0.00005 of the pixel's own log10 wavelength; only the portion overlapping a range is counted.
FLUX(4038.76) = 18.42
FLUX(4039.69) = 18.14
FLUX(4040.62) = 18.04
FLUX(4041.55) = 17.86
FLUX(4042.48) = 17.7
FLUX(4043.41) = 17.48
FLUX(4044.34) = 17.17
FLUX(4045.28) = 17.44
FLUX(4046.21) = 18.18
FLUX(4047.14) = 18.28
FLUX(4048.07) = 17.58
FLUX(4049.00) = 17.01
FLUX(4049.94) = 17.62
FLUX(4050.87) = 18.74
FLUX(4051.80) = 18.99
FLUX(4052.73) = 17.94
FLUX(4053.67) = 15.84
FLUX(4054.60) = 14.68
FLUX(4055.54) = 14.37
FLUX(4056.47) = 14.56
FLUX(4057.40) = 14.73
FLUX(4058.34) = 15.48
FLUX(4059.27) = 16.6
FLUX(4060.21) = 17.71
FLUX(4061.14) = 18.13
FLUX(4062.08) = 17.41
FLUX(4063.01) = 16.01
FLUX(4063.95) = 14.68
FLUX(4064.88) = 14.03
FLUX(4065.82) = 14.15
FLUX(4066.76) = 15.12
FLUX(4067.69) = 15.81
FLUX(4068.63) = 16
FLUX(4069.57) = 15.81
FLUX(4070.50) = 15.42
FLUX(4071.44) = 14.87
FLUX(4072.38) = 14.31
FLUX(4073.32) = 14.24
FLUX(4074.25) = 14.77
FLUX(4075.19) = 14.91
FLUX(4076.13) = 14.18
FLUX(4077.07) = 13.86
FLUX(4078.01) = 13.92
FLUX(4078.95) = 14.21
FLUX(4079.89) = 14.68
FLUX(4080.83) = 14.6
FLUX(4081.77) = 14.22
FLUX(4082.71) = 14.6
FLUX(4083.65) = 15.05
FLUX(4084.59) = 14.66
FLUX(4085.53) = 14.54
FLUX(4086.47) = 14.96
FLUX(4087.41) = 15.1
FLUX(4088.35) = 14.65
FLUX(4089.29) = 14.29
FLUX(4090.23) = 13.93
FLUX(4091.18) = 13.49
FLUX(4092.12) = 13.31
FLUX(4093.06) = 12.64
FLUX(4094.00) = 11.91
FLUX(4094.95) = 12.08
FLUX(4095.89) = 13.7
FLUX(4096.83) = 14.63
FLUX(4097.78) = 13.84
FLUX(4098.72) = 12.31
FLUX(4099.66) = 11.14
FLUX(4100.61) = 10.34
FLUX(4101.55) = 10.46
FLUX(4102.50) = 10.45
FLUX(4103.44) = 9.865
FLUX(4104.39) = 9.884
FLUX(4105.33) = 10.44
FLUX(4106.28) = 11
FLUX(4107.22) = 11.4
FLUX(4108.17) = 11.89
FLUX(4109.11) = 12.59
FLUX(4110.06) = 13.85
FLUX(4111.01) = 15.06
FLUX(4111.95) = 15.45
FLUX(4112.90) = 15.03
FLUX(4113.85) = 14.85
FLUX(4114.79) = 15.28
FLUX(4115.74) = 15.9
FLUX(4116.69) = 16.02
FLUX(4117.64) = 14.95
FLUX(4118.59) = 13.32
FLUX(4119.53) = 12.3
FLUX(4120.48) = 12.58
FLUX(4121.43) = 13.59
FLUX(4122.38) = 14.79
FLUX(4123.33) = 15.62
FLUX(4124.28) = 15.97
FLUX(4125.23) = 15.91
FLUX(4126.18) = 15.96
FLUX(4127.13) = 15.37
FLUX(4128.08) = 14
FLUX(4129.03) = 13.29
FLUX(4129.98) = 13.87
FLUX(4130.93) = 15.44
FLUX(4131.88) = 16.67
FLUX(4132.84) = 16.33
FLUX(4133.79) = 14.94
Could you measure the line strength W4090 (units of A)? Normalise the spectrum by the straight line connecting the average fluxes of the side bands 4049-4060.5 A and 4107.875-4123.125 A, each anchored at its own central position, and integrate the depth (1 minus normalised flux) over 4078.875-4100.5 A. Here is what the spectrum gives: 2.01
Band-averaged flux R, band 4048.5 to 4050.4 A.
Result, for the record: 17.3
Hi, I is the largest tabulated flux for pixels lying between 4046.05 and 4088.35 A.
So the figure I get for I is 18.99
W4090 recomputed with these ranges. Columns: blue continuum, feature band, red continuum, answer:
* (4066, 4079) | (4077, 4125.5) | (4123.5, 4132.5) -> 4.7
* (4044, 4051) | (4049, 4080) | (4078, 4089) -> 1.3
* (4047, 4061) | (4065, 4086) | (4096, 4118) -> 0.6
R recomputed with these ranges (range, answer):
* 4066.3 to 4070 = 15.7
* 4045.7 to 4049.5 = 17.8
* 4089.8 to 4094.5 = 13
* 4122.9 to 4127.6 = 15.8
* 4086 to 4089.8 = 14.8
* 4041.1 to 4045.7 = 17.5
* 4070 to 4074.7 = 14.8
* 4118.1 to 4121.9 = 13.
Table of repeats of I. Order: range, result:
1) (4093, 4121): 16.02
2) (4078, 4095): 15.1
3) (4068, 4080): 16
